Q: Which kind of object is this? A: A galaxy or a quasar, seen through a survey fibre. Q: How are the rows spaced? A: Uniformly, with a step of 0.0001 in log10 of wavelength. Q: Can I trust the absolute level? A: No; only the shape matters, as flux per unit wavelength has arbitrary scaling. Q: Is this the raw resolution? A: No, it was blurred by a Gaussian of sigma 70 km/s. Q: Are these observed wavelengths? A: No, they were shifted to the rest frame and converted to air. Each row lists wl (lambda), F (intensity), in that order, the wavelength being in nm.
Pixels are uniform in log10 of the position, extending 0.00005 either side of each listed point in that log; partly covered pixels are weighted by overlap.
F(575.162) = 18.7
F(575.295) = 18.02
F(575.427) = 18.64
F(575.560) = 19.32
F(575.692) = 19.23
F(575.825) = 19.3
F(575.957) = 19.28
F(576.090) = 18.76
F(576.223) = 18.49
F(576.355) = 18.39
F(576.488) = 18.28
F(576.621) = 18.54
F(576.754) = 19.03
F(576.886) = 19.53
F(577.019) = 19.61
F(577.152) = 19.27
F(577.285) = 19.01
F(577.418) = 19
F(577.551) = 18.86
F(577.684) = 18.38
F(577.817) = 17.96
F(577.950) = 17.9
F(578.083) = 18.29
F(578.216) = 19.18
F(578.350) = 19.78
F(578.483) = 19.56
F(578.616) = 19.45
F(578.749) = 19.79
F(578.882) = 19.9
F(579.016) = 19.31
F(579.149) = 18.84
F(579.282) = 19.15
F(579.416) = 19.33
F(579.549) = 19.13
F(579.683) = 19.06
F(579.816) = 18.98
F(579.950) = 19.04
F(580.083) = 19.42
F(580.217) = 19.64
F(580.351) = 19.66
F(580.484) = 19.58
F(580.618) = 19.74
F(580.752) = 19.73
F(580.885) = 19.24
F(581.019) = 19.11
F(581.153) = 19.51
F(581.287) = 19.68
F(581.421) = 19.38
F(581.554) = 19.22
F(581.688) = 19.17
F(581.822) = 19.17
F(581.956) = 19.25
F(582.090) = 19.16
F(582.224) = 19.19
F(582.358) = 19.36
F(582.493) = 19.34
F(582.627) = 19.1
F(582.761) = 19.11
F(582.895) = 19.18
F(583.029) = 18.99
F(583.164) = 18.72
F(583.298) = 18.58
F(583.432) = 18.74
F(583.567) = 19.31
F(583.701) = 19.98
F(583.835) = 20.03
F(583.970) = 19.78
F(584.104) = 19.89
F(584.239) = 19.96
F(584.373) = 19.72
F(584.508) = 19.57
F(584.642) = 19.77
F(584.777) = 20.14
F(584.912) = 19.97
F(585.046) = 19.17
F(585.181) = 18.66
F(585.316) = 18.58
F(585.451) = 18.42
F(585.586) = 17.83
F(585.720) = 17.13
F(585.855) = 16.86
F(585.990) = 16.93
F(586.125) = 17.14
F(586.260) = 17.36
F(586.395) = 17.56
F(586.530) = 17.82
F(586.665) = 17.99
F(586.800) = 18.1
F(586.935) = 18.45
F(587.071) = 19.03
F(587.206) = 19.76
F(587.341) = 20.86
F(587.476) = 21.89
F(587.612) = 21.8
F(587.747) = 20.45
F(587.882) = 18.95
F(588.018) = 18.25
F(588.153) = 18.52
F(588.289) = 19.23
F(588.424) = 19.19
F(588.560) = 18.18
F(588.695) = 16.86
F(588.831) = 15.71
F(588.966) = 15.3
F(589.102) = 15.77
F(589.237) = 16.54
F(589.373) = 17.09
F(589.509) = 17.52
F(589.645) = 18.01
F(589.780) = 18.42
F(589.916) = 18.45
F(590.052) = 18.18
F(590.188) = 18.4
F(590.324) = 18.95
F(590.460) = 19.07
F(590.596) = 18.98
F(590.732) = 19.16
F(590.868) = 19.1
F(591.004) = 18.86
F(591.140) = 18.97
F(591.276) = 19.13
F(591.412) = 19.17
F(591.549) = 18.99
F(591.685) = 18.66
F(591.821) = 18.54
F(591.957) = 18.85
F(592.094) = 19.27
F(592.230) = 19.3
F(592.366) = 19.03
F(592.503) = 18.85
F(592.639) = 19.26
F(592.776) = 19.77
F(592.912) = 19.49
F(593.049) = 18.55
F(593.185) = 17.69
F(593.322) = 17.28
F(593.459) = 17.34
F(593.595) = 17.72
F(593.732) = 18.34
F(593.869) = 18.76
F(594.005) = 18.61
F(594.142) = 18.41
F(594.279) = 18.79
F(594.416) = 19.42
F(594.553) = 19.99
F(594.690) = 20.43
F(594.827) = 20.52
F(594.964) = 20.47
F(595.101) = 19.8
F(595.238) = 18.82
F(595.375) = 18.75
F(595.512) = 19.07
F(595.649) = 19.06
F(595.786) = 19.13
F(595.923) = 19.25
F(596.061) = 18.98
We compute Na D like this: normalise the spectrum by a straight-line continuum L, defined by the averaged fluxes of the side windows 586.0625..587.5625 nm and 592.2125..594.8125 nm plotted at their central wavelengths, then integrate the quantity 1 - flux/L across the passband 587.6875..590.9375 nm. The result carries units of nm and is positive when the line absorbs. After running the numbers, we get 0.12 nm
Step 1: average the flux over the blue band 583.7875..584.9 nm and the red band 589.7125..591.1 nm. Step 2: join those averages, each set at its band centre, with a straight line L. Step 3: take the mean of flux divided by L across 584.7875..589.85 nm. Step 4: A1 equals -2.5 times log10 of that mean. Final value 0.060 mag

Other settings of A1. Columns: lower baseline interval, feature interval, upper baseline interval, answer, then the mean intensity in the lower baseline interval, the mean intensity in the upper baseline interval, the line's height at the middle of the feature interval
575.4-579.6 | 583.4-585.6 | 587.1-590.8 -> -0.04 mag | 19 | 18.5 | 18.7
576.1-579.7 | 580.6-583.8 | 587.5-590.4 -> -0.03 mag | 19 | 18.1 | 18.7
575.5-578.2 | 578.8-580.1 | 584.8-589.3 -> -0.03 mag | 18.8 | 18.3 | 18.7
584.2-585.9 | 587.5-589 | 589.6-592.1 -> 0.02 mag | 18.9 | 18.8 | 18.9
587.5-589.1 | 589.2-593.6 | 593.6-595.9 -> 0.01 mag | 18.4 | 19.2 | 18.8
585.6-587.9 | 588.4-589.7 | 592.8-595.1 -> 0.11 mag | 18.7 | 18.9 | 18.8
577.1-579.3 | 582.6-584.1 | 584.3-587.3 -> -0.03 mag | 19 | 18.5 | 18.7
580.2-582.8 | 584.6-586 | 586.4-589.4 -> 0.02 mag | 19.4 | 18.4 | 18.8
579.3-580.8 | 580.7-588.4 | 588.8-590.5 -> -0.03 mag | 19.4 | 17.5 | 18.5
